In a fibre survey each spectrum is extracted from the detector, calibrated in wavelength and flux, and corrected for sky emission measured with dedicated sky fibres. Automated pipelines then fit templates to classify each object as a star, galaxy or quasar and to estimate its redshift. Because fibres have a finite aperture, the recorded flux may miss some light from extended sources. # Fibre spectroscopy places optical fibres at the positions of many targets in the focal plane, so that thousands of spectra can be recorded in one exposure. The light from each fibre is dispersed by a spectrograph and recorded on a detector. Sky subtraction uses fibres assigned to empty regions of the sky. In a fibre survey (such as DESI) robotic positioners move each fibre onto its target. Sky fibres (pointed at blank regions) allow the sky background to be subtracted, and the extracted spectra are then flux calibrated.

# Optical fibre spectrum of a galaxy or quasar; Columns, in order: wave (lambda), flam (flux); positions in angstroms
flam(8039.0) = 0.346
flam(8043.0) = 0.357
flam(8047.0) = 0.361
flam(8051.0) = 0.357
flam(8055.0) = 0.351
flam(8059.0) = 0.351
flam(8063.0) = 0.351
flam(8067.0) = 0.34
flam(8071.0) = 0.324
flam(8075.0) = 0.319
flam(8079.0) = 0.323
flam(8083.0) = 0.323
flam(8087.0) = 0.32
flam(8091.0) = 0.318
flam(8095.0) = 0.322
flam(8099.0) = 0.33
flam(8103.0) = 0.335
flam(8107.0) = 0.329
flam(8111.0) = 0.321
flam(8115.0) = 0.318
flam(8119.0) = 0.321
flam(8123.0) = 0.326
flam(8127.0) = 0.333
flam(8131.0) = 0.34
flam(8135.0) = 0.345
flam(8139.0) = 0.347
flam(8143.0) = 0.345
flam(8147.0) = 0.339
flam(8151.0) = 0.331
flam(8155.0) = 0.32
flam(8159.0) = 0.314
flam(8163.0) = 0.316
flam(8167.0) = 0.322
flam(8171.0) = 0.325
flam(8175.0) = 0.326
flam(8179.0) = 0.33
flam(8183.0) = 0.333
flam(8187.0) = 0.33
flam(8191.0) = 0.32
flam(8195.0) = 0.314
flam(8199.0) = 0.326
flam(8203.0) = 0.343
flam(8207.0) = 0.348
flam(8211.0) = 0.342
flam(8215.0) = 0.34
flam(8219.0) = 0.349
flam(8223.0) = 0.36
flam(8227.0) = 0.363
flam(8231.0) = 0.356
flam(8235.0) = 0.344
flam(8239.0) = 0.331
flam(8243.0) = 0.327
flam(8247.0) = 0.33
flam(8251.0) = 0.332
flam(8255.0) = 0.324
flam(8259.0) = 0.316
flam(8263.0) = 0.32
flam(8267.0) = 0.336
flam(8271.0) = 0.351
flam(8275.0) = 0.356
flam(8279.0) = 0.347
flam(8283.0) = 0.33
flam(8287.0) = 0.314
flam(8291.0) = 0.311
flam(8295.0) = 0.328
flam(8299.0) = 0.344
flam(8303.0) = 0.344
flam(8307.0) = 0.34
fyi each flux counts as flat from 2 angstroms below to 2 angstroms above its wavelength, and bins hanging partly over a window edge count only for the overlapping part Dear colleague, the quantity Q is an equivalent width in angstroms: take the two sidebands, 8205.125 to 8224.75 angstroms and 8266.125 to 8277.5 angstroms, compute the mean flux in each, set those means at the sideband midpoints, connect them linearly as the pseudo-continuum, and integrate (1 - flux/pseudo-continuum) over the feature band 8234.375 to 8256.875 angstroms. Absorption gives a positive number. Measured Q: 1.1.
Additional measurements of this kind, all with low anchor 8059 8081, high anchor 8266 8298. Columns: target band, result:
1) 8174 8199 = 0.6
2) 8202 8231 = -1.4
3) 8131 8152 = -0.5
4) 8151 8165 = 0.6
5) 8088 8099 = 0.4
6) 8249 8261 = 0.4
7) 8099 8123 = 0.6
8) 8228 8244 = -0.4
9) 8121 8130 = 0.1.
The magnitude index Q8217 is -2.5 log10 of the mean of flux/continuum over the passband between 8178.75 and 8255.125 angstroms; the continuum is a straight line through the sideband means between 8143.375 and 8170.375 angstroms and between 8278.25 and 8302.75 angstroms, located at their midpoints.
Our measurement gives -0.03 mag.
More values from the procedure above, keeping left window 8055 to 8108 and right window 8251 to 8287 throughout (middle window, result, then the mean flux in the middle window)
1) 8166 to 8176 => 0.03 mag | 0.324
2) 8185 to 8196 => 0.03 mag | 0.322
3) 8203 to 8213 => -0.04 mag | 0.345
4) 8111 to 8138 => 0.00 mag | 0.33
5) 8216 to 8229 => -0.07 mag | 0.356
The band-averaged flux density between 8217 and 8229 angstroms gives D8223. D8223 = 0.357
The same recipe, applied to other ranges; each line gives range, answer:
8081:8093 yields 0.32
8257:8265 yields 0.318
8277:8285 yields 0.339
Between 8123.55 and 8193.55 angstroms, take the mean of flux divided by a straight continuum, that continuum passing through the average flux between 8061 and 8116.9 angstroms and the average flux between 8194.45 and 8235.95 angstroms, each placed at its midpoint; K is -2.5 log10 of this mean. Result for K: 0.022 mag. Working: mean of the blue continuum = 0.327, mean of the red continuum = 0.345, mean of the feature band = 0.33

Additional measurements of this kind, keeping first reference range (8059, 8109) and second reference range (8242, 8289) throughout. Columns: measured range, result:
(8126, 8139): -0.04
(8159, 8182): 0.02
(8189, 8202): 0.03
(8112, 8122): 0.03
